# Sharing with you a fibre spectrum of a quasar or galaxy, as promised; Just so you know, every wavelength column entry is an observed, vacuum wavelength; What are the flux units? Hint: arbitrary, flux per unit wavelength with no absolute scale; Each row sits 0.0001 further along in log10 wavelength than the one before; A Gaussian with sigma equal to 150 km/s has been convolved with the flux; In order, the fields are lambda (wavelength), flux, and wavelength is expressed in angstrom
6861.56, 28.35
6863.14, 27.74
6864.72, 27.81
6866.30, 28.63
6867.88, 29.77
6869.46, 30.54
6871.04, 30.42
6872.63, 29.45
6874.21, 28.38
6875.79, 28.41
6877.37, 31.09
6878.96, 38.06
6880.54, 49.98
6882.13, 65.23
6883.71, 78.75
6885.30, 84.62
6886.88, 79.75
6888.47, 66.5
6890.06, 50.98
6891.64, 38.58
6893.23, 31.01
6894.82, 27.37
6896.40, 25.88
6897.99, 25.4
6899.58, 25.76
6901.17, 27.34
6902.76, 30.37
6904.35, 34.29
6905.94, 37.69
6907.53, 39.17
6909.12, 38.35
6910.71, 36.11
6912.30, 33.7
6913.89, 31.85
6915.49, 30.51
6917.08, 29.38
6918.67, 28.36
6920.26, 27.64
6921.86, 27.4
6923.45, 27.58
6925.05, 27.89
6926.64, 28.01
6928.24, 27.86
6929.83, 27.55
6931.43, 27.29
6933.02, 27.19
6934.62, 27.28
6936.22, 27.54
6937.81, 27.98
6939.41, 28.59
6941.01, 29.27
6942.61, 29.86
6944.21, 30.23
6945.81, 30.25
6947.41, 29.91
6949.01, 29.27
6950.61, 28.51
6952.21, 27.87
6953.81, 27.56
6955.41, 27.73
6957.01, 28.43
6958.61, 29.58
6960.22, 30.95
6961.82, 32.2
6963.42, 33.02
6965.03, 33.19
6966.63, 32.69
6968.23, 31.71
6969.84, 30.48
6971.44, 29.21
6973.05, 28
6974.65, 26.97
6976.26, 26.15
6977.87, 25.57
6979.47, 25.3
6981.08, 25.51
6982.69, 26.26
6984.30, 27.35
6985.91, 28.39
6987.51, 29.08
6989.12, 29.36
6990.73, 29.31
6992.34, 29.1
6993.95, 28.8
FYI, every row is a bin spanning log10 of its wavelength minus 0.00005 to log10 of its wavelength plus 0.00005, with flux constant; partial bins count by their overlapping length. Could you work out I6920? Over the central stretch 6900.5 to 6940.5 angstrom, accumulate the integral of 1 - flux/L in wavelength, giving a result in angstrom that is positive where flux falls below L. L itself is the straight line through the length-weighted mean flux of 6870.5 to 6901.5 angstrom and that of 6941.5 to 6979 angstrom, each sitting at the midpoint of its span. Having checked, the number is 7.3 angstrom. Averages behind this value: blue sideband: 43.5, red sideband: 29.5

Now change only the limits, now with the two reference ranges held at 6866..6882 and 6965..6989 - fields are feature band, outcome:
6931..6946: 0.92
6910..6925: 0.68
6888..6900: -1.11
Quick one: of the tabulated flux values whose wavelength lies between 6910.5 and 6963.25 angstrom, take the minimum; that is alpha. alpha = 27.19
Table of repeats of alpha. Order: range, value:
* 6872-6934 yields 25.4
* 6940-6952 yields 28.51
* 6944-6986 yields 25.3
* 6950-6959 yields 27.56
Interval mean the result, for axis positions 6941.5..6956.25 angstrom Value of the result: 29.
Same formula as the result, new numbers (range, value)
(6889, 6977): 30.4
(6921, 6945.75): 28.2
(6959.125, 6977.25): 30.3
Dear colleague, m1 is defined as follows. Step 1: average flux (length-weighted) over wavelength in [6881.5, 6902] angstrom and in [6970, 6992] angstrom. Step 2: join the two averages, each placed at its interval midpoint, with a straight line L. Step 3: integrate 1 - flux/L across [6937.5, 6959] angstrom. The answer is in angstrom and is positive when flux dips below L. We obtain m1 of 3.7 angstrom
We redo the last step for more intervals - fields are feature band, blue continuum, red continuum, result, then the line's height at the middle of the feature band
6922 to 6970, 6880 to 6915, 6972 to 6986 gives 5.49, 33.4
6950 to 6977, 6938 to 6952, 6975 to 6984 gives -2.18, 27.5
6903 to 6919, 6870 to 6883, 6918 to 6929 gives -1.83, 30.4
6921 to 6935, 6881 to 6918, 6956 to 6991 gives 3.58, 37.1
